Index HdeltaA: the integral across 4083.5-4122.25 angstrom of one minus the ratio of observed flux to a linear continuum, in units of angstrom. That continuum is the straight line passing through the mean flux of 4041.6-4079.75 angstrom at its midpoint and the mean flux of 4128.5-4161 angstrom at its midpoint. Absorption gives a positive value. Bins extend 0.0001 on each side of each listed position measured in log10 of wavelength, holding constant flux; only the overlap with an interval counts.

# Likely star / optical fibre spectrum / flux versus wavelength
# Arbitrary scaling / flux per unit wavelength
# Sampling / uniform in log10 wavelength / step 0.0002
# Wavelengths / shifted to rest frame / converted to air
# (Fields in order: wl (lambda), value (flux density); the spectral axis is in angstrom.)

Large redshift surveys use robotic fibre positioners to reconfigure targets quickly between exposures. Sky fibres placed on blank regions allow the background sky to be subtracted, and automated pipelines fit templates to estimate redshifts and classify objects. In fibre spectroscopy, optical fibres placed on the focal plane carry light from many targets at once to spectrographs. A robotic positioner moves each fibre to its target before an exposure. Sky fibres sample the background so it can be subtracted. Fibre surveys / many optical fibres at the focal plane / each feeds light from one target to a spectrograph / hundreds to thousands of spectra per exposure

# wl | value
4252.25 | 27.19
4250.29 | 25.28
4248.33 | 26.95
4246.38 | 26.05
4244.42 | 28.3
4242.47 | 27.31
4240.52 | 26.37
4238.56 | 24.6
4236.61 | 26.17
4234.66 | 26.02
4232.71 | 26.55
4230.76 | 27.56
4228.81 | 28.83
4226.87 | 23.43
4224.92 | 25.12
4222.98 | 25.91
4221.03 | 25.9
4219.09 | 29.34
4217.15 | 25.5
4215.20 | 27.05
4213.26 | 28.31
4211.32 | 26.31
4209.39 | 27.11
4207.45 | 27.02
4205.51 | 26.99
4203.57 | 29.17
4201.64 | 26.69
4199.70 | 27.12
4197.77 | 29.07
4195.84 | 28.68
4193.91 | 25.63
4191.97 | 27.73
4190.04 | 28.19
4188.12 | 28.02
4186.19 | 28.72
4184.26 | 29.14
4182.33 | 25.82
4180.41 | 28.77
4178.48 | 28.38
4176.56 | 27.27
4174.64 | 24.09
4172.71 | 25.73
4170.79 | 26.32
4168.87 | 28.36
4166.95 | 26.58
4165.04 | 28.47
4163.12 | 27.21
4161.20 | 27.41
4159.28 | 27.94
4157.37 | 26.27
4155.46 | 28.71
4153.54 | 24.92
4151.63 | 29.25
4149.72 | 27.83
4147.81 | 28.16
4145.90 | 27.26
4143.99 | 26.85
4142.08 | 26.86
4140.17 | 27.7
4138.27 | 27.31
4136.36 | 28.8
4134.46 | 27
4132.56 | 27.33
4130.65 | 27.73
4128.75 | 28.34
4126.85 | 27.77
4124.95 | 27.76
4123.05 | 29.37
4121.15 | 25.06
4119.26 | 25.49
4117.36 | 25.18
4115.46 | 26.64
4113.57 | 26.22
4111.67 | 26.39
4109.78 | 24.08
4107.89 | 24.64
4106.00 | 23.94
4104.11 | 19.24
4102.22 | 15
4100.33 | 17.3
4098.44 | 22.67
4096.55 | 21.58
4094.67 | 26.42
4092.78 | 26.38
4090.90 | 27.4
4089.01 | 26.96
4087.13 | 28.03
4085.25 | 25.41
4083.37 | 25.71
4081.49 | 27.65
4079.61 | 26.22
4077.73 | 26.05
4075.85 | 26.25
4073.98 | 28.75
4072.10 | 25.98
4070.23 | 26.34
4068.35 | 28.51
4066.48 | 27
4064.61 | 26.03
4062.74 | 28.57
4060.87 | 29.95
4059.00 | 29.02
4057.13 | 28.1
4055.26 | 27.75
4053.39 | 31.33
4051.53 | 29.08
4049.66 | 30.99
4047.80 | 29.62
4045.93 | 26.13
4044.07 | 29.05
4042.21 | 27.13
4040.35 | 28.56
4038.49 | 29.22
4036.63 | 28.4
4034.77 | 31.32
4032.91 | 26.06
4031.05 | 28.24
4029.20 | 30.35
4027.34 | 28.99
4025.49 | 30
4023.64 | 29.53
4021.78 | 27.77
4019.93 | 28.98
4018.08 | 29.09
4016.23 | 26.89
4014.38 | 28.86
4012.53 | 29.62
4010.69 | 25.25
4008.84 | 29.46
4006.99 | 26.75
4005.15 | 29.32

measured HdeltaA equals 4.9 angstrom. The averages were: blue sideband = 28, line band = 24.3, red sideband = 27.5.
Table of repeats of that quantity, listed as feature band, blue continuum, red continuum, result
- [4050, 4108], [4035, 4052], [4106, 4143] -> 4.1 angstrom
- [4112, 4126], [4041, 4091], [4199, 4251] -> 0.4 angstrom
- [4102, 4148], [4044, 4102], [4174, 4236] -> 1.4 angstrom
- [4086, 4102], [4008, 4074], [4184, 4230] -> 2.2 angstrom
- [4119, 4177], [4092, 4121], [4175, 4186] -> -3.3 angstrom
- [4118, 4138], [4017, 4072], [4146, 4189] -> 0.3 angstrom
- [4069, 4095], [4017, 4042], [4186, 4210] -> 1.6 angstrom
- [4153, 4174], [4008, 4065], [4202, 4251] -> 0.2 angstrom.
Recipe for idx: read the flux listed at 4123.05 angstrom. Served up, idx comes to 29.37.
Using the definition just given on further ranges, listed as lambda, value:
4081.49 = 27.65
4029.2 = 30.35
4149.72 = 27.83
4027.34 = 28.99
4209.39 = 27.11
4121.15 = 25.06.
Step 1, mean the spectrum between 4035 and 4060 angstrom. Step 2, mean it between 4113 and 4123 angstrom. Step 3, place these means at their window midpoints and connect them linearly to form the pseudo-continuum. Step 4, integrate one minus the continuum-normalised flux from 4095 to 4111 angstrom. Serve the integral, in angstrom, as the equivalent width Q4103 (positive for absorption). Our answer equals 3.2 angstrom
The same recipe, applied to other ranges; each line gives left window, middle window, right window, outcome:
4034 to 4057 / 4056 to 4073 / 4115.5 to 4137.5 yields 0.5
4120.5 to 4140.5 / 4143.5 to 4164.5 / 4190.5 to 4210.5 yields 0.1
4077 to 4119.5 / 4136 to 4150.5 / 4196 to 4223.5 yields -1.1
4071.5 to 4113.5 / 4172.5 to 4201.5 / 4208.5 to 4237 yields -1.6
